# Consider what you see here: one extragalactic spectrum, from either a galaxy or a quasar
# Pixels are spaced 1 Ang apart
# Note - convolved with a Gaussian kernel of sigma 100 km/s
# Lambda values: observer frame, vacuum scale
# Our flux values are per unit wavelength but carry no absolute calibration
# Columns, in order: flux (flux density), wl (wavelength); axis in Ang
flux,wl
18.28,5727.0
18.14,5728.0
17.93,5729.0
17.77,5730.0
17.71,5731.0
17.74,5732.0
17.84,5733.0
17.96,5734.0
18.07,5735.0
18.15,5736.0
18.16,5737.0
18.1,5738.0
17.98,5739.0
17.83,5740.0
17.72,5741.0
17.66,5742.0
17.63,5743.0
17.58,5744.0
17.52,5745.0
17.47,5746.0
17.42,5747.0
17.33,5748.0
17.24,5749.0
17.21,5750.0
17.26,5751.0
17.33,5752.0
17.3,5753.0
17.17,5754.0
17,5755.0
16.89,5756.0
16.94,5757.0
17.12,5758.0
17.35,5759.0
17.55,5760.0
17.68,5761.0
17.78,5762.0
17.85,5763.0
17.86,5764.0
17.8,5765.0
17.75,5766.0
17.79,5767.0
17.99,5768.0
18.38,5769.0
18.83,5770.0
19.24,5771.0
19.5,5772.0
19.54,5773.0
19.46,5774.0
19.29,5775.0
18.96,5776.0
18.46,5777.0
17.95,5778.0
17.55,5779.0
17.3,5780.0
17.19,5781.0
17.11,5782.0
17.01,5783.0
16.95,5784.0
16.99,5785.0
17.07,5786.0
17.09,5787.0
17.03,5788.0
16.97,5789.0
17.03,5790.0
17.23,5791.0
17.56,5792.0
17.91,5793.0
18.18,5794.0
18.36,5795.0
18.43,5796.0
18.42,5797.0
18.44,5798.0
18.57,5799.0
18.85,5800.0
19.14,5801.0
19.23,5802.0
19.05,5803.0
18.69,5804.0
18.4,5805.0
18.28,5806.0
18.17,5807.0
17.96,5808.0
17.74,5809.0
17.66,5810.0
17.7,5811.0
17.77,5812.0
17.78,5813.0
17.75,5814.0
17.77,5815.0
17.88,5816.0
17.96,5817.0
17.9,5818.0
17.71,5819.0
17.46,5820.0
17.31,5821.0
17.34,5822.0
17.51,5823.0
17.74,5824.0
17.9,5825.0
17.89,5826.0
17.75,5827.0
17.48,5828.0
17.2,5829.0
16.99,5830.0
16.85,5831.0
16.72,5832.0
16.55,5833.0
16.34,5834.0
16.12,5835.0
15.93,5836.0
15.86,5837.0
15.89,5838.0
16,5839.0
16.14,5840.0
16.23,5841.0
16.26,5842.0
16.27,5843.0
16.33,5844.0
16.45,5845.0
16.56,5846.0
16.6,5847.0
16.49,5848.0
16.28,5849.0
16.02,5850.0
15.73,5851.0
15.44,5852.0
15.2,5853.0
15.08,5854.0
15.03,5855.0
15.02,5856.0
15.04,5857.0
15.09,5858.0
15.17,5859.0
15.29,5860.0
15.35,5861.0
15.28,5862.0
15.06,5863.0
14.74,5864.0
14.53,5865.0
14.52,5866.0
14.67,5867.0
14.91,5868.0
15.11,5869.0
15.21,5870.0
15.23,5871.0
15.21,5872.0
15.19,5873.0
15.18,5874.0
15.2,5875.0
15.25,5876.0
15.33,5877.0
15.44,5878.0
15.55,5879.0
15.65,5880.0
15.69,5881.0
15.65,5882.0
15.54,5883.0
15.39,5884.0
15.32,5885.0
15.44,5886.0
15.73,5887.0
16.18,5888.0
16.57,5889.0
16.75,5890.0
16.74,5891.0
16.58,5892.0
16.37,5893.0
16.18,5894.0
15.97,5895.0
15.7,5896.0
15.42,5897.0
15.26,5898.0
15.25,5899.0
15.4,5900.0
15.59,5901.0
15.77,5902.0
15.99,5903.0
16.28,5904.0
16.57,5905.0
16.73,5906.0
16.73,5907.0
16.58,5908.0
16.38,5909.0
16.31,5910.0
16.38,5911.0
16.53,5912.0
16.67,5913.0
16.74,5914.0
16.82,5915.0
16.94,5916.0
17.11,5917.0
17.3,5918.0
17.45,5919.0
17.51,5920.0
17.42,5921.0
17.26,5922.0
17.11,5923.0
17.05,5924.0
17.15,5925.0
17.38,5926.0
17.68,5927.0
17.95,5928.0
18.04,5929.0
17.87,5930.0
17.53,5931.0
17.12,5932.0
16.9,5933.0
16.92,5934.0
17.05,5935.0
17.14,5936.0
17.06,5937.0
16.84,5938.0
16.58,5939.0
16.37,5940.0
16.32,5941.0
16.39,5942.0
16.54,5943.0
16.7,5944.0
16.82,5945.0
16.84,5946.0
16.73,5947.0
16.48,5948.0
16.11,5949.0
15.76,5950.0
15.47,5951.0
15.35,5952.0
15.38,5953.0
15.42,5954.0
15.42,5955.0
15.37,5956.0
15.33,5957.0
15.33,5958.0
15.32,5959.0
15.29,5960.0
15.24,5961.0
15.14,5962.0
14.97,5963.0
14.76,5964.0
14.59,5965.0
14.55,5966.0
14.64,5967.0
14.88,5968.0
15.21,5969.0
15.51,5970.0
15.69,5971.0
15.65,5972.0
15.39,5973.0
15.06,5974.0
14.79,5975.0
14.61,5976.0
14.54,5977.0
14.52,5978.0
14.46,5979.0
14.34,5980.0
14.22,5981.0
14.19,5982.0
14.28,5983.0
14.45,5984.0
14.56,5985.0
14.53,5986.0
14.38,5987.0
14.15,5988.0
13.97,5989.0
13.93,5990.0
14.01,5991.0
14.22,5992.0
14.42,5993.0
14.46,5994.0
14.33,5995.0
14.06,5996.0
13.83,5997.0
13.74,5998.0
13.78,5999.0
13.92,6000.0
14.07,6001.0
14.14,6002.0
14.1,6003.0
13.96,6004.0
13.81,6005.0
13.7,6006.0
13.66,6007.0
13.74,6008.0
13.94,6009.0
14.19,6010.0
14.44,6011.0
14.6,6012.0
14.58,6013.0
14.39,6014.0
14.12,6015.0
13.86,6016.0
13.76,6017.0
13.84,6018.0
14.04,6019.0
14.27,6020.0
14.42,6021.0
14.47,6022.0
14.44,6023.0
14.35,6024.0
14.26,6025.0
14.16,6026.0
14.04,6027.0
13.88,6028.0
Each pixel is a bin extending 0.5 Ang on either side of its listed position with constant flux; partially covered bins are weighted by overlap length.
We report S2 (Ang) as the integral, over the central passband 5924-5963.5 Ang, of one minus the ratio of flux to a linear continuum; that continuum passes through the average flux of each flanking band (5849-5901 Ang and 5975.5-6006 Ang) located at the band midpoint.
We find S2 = -4.54 Ang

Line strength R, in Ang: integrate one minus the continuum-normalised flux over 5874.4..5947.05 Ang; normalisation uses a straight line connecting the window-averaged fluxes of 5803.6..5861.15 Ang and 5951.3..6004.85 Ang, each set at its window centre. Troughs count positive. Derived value -4.0 Ang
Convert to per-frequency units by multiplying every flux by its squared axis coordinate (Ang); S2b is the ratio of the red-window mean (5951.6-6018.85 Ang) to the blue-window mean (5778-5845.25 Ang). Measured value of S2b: 0.88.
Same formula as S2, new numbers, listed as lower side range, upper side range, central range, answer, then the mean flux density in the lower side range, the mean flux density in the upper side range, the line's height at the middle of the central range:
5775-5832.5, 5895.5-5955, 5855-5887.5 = 3.63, 17.8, 16.6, 17.1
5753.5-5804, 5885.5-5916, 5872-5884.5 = 0.84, 17.9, 16.2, 16.5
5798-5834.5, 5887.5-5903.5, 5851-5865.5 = 1.49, 17.8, 16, 16.8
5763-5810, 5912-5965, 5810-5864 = 3.21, 18.1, 16.5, 17.6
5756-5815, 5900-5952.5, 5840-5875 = 3.81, 18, 16.8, 17.4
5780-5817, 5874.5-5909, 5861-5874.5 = 1.15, 17.9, 15.9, 16.4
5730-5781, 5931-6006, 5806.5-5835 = -0.78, 17.9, 15.2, 17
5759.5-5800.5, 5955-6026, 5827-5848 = 0.67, 18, 14.5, 17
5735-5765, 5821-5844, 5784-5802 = -0.75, 17.5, 16.8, 17.1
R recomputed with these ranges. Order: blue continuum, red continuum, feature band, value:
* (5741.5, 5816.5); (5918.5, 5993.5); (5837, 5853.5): 0.93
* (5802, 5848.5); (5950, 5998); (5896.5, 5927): -1.52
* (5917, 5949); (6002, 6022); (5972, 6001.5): 1.37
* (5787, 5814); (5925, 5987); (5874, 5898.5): 1.49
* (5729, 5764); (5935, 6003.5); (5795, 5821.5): -1.98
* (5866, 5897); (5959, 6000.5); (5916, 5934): -2.64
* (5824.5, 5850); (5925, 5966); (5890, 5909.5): 0.37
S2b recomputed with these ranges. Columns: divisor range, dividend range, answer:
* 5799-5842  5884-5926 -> 0.97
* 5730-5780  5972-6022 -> 0.87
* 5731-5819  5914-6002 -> 0.93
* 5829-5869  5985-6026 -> 0.95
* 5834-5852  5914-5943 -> 1.09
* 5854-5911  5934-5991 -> 1.01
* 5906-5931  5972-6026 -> 0.86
